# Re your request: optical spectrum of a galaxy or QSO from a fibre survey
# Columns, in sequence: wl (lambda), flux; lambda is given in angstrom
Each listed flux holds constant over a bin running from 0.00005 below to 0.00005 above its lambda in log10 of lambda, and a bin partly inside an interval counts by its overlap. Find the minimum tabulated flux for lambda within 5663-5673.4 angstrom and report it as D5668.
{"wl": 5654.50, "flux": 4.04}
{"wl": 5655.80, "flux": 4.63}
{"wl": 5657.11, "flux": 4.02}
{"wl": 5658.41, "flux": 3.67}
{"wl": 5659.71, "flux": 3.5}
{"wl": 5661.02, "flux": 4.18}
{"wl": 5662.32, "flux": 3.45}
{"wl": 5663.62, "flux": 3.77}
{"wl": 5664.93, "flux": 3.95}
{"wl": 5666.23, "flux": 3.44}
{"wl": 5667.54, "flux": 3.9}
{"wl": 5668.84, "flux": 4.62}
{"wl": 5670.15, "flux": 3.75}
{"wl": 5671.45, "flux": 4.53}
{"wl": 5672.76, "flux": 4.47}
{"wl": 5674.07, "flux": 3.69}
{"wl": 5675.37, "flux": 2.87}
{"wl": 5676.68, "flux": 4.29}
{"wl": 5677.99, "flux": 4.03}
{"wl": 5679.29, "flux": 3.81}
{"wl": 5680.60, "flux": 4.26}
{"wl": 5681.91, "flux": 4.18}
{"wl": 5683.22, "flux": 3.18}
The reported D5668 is 3.44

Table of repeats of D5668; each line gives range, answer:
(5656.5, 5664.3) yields 3.45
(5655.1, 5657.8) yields 4.02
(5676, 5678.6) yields 4.03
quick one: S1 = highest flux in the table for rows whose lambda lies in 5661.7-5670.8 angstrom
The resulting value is 4.62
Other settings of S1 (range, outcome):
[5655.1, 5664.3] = 4.63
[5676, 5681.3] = 4.29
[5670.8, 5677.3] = 4.53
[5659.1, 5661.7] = 4.18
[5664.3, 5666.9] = 3.95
